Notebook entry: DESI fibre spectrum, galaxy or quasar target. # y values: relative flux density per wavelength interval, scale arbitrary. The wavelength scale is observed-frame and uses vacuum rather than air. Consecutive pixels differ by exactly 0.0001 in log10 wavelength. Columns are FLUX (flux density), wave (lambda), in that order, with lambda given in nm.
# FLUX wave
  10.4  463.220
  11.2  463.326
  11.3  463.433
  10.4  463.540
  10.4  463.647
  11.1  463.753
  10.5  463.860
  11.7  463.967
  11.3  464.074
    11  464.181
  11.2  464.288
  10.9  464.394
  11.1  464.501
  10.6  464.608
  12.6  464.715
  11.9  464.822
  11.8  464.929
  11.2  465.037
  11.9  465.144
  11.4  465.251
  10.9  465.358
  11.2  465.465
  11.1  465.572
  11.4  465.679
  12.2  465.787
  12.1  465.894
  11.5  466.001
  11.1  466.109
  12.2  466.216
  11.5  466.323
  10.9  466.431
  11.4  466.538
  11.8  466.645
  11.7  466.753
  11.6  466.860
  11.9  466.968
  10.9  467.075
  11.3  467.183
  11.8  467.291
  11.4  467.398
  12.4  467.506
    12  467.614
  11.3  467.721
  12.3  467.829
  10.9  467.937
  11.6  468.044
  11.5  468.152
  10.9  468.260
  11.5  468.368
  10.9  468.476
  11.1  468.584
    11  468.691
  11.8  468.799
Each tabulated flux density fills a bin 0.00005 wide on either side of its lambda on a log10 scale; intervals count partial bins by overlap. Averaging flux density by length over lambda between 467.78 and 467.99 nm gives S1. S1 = 11.6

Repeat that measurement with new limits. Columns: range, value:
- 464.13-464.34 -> 11.1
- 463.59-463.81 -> 10.8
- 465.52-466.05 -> 11.7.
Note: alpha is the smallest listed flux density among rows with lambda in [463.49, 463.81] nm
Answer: 10.4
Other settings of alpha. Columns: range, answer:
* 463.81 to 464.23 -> 10.5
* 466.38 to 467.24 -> 10.9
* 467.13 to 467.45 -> 11.3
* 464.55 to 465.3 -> 10.6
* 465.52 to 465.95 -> 11.1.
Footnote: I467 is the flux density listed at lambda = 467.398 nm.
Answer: 11.4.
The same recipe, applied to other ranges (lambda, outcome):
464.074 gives 11.3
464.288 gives 11.2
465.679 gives 11.4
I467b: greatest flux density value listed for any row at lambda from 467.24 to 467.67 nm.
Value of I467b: 12.4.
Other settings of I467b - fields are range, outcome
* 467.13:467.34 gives 11.8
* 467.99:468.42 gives 11.6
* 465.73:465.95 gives 12.2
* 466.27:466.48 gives 11.5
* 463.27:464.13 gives 11.7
